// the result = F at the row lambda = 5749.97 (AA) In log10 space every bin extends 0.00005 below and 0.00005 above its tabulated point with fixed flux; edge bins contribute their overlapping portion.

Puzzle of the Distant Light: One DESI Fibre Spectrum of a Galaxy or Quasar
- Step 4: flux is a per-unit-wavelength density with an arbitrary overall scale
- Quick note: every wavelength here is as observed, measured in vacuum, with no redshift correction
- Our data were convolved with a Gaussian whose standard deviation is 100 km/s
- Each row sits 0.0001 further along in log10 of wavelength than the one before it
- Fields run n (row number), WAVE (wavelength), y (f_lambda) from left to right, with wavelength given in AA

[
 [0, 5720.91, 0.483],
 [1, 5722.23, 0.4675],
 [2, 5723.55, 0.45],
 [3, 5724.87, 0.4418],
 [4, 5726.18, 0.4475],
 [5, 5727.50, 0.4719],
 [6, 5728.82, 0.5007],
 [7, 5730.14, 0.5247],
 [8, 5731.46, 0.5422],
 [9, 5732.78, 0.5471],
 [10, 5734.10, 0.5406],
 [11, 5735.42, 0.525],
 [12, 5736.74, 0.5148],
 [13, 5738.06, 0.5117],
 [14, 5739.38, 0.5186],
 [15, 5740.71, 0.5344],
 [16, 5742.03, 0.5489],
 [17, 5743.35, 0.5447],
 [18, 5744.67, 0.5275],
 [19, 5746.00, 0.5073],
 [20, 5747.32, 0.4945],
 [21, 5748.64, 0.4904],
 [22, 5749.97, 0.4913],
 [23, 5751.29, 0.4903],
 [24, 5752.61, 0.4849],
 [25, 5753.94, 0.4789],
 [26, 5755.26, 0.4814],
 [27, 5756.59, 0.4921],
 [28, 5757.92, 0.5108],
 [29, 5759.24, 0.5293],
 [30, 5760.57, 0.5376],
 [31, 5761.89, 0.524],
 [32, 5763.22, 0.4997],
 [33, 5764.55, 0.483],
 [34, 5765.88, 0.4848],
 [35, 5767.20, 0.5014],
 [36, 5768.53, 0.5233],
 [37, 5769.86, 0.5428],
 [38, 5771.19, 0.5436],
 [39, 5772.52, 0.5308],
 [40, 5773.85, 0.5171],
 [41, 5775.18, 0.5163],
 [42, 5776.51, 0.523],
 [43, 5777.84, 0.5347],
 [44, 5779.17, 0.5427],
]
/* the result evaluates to 0.4913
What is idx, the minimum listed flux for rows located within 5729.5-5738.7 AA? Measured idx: 0.5117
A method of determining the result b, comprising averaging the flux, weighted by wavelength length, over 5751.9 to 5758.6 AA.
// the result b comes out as 0.49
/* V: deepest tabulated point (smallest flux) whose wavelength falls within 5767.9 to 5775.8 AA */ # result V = 0.5163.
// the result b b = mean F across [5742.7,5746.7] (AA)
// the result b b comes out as 0.526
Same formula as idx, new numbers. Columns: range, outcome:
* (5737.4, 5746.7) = 0.5073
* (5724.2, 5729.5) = 0.4418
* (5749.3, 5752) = 0.4903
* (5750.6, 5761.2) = 0.4789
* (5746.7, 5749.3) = 0.4904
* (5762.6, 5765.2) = 0.483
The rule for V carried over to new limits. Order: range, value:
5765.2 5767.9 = 0.4848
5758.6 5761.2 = 0.5293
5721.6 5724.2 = 0.45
